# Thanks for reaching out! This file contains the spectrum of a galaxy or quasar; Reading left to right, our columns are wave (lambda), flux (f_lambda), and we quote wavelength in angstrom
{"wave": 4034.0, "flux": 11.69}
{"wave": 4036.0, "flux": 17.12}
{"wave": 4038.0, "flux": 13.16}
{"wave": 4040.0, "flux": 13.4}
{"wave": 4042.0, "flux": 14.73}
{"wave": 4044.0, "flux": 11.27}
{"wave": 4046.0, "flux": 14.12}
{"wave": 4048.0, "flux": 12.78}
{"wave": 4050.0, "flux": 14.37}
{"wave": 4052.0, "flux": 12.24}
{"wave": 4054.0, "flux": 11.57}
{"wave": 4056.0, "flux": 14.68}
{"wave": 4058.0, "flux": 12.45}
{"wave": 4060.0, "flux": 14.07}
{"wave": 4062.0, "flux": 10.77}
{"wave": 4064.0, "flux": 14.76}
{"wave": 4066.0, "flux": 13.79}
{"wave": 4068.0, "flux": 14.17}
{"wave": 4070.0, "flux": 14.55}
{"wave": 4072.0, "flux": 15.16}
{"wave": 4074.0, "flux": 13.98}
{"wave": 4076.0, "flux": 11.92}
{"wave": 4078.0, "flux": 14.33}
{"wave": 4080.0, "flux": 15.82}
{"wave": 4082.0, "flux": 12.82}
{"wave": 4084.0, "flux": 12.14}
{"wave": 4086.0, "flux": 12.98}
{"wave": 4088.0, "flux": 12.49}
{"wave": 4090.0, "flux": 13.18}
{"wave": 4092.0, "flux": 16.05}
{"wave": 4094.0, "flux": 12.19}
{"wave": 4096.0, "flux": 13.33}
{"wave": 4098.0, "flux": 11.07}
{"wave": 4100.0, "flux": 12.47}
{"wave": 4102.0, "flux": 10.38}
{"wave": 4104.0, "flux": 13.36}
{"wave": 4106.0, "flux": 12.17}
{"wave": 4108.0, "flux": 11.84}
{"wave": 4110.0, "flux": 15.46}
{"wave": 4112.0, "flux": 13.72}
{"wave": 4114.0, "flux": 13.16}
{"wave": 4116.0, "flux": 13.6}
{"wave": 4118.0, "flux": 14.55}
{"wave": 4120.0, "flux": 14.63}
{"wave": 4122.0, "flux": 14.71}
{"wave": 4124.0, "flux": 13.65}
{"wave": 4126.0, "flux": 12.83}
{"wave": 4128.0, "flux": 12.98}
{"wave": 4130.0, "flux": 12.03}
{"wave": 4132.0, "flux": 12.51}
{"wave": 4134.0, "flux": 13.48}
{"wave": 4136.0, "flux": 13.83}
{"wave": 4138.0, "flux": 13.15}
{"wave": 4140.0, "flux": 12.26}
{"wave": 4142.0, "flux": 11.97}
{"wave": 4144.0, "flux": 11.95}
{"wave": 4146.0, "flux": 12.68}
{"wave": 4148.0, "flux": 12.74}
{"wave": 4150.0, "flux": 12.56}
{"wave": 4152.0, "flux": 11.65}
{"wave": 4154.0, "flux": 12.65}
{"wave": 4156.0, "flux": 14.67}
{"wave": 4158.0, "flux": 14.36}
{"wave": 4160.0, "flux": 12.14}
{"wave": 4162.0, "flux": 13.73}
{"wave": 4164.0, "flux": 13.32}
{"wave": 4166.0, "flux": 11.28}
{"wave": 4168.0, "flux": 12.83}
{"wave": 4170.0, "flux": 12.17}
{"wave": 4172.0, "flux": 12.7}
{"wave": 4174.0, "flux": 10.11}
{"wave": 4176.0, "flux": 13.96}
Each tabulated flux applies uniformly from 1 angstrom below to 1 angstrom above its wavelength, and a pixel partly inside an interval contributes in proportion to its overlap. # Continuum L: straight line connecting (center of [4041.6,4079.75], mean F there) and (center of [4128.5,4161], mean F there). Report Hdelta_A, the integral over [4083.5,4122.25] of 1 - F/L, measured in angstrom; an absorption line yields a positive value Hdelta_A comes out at -0.07 angstrom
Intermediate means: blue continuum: 13.5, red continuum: 12.8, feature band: 13.2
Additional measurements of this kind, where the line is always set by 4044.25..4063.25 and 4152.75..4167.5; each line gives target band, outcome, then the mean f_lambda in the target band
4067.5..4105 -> -0.75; 13.3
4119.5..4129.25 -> -0.45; 13.7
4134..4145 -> 0.32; 12.7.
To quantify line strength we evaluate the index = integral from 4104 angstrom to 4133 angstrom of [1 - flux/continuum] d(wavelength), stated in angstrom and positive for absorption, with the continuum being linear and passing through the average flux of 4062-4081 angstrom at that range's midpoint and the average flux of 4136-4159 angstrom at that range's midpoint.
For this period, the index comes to -0.2 angstrom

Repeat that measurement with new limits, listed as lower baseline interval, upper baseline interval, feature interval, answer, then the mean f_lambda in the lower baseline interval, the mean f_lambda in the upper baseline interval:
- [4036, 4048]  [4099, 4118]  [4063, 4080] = -1.1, 13.6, 13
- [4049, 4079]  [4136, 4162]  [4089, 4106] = 0.7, 13.5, 12.8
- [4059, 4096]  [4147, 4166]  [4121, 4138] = -0.1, 13.6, 13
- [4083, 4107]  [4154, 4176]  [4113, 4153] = -1.0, 12.7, 12.8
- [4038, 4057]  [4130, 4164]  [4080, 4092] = -0.1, 13.2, 12.9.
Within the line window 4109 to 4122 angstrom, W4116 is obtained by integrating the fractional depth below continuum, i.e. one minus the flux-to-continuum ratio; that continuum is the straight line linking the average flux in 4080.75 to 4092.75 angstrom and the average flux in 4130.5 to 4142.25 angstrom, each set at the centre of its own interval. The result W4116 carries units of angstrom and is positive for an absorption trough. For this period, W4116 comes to -1.2 angstrom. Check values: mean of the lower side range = 13.3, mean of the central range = 14.2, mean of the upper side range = 12.9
